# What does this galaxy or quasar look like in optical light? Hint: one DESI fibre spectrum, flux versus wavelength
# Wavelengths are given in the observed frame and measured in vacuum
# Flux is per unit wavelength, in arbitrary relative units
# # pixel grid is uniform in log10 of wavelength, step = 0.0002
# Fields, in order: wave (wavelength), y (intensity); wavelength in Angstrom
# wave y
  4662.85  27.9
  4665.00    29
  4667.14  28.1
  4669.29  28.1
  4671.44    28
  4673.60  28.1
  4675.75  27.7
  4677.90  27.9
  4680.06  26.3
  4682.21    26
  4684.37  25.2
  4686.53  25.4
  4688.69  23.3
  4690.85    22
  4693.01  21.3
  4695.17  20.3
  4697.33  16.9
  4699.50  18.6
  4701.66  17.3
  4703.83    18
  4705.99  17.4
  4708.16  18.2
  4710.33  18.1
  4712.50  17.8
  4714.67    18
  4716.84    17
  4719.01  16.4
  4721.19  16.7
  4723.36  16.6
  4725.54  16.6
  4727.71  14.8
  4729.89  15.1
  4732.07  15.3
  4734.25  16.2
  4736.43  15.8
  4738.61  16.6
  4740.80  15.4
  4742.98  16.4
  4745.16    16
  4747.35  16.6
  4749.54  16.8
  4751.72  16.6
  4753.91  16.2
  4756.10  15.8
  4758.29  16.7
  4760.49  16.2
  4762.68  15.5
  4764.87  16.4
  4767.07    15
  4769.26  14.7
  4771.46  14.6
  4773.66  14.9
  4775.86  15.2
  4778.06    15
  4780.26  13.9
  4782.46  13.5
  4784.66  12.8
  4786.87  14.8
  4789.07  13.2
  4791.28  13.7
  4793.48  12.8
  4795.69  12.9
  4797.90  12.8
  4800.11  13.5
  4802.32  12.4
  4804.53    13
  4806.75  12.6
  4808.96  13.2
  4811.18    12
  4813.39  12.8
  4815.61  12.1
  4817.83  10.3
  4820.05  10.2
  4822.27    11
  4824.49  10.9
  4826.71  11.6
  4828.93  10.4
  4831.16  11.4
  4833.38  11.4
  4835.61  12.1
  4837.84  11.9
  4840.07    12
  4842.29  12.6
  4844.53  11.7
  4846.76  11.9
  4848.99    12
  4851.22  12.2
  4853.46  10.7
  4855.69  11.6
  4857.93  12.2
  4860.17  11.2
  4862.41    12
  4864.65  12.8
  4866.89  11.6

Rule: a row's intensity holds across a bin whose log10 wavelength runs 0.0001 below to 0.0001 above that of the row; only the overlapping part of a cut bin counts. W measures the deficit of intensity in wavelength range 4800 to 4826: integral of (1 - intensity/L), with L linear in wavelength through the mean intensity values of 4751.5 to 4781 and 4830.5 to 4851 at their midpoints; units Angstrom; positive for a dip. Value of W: 2.6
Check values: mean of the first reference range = 15.5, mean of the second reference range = 11.9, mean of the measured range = 11.9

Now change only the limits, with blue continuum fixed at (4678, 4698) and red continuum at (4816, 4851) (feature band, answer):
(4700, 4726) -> 4.77 Angstrom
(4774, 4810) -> 3.28 Angstrom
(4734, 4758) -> 3.03 Angstrom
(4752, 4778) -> 2.25 Angstrom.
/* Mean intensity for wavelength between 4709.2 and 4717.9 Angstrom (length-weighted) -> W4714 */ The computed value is 17.7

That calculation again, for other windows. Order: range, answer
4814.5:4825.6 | 10.9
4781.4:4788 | 13.7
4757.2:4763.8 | 16.1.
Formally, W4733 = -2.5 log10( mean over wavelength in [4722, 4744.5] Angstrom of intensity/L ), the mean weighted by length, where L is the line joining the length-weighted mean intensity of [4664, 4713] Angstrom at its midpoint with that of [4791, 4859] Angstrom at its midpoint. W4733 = 0.22 mag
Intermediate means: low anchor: 23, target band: 15.9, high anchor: 12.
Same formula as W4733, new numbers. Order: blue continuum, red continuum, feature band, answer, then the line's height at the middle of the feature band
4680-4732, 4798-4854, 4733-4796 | 0.03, 15.6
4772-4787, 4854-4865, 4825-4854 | 0.07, 12.4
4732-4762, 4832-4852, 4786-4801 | 0.06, 14.1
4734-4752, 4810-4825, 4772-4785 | -0.03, 13.9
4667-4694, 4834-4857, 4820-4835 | 0.20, 13.4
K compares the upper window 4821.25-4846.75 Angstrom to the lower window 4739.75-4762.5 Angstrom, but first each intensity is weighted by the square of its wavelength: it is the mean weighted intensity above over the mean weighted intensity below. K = 0.7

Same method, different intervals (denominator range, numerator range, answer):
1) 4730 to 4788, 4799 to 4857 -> 0.79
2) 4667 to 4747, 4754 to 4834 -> 0.70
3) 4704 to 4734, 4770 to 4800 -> 0.85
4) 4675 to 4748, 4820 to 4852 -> 0.64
